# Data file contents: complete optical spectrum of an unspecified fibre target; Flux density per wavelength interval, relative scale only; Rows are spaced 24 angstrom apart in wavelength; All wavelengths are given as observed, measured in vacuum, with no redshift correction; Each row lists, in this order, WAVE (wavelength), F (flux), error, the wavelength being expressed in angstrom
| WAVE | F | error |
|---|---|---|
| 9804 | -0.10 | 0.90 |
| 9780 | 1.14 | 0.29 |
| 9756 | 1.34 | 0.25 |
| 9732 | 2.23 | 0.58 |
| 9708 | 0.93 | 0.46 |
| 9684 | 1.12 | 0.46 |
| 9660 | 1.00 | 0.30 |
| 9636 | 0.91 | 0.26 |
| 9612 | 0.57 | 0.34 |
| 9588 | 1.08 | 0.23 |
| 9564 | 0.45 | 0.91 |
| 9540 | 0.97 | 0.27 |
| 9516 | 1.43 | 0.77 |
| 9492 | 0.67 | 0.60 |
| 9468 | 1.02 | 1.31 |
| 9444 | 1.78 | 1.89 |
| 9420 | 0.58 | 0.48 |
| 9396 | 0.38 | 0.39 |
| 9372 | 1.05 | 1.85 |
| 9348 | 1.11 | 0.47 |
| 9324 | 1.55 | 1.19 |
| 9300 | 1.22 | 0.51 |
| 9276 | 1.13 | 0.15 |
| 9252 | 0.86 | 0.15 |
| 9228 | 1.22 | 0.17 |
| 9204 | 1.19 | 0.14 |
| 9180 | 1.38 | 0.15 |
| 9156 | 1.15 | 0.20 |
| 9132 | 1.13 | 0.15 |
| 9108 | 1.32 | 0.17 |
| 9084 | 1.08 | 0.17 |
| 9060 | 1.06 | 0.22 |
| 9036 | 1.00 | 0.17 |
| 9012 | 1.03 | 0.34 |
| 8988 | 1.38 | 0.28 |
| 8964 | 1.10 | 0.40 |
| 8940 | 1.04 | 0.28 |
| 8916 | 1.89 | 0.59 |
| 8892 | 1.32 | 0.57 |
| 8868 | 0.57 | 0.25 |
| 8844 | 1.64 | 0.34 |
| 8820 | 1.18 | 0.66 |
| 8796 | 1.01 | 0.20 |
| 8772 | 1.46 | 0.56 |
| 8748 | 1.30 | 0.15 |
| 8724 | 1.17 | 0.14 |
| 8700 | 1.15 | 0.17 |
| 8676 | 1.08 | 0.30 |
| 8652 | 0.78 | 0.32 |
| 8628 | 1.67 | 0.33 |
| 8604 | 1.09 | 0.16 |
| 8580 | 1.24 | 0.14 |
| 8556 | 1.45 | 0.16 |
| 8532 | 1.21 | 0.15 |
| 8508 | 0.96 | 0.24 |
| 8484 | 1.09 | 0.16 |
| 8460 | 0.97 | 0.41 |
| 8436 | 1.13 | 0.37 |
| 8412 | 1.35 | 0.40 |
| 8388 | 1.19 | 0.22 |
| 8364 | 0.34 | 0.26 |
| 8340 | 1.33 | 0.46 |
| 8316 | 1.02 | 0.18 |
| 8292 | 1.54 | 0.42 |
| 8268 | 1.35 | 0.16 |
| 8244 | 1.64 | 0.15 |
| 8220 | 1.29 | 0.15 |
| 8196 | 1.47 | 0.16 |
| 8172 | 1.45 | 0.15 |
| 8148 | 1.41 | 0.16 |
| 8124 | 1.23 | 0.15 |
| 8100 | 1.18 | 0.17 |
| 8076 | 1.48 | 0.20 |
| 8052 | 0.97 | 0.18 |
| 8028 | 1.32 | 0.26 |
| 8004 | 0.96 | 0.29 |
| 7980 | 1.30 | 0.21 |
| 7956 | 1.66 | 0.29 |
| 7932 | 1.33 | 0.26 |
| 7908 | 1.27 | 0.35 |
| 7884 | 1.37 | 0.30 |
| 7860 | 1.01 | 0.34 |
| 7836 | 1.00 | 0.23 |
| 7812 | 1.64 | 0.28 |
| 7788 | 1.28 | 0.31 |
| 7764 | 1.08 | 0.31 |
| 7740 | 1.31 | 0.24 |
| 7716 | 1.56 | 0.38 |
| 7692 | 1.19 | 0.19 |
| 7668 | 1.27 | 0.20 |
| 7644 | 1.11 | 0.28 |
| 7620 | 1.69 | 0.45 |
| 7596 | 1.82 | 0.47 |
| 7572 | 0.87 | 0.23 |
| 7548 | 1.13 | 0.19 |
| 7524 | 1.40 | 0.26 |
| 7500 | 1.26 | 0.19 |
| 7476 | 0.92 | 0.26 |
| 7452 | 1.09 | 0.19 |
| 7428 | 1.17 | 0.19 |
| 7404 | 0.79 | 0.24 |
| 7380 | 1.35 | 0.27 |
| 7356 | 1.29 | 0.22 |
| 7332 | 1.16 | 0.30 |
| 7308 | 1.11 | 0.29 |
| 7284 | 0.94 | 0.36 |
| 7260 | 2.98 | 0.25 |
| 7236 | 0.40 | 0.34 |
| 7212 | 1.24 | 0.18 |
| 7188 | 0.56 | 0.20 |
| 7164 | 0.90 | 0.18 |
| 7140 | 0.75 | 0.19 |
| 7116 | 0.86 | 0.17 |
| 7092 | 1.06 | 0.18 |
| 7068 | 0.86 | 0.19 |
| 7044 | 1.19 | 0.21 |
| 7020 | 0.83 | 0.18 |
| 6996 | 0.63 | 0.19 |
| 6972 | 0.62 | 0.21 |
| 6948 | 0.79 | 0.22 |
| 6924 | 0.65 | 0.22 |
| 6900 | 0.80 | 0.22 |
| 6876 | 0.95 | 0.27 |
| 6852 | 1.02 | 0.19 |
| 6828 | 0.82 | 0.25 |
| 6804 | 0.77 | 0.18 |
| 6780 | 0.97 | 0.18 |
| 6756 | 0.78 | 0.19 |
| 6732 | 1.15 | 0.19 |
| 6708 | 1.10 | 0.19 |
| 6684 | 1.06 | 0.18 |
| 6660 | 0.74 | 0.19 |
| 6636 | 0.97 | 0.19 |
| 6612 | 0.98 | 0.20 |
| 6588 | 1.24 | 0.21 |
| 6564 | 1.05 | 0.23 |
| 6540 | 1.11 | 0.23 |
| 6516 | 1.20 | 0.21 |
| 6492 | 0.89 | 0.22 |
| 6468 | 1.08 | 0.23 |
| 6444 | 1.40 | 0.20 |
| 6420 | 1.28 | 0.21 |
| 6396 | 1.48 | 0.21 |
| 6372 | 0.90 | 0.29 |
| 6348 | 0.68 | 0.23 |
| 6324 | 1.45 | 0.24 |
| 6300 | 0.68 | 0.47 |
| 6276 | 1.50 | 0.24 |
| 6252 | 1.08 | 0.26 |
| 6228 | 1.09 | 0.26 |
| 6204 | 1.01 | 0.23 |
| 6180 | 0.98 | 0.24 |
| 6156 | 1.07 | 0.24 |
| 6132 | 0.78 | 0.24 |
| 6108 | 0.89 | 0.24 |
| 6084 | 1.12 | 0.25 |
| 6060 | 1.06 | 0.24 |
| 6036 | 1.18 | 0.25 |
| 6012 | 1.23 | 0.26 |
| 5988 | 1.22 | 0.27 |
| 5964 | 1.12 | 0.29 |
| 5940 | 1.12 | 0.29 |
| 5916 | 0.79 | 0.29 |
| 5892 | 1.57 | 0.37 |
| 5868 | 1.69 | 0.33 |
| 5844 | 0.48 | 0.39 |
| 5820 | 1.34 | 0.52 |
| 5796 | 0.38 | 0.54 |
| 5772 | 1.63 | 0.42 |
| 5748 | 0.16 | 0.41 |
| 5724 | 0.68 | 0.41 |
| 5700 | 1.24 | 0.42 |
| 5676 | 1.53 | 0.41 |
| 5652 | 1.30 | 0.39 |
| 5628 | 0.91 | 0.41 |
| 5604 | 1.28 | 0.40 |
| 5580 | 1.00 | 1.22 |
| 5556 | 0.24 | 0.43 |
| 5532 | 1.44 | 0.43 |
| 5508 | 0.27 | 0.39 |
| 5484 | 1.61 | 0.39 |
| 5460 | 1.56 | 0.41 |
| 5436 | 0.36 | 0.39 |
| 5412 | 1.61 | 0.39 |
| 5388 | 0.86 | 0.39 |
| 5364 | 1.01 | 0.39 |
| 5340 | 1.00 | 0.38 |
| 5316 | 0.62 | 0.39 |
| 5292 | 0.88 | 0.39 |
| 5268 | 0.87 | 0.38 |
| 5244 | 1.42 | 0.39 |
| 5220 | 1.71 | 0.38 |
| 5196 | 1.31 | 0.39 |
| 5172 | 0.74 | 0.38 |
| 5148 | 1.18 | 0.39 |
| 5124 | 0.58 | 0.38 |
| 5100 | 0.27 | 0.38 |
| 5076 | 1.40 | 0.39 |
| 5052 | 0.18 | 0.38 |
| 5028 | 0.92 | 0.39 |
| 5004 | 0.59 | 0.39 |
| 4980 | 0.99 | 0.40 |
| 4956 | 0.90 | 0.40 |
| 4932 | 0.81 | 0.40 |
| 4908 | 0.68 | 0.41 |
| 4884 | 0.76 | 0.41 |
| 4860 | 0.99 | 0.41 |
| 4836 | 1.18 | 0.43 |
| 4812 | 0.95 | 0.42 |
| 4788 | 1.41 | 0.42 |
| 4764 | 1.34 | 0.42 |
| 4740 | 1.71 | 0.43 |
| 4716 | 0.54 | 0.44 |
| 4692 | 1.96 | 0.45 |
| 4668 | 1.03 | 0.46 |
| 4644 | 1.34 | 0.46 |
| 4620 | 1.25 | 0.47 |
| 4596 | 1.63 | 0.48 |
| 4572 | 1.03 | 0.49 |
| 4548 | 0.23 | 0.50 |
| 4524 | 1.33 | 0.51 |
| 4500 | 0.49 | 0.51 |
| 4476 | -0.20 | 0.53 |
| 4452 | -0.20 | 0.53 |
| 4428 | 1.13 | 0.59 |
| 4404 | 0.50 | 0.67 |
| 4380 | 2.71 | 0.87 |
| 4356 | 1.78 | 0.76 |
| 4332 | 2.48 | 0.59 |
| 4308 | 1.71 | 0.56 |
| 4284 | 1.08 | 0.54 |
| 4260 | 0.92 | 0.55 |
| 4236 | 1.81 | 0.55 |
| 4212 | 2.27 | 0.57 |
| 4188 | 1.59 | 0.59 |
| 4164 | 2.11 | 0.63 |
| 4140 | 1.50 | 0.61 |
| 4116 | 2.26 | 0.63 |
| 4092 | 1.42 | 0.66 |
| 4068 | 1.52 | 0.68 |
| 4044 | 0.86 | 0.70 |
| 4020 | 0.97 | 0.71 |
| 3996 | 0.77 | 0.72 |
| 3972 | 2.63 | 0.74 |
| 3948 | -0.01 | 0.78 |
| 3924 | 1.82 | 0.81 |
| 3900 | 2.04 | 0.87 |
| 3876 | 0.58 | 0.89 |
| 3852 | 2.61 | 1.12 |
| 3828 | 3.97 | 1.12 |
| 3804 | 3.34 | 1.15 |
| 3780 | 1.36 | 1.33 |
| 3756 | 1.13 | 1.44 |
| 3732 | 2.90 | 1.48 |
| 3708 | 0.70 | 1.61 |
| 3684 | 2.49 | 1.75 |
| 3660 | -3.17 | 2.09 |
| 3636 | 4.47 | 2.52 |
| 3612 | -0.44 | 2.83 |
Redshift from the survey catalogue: 0.945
